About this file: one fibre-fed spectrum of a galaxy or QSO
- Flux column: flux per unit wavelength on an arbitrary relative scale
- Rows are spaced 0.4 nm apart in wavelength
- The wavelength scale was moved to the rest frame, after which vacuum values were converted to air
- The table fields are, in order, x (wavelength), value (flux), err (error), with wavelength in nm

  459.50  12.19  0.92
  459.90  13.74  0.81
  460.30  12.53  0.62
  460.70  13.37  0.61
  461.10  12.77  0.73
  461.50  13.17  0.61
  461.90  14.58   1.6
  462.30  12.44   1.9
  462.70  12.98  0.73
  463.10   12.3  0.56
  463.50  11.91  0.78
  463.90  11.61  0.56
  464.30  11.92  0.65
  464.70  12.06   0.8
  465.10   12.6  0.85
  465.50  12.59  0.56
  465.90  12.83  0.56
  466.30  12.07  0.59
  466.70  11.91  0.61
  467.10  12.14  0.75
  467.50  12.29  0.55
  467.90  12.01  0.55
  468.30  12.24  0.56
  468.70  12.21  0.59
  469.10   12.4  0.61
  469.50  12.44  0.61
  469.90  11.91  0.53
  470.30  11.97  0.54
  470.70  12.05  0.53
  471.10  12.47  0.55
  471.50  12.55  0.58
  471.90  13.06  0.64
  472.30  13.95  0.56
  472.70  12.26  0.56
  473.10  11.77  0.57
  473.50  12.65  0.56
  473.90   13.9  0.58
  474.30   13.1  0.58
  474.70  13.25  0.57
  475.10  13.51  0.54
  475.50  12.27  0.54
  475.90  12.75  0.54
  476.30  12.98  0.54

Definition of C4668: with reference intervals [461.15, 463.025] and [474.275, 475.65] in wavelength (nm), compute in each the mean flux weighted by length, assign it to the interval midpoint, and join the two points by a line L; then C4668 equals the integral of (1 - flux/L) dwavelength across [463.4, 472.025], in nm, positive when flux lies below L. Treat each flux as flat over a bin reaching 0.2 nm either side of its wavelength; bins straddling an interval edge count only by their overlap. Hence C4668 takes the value 0.59 nm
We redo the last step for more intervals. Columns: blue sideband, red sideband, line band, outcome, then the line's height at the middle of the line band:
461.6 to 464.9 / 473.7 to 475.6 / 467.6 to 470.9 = 0.19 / 12.9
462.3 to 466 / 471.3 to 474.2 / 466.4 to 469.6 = 0.09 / 12.6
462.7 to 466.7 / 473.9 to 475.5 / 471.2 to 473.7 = 0.06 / 13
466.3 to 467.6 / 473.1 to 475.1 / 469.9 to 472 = 0.05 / 12.7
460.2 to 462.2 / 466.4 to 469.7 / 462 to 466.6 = 0.16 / 12.8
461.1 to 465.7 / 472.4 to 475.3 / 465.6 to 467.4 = 0.06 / 12.7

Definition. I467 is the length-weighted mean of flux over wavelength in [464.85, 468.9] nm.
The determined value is 12.3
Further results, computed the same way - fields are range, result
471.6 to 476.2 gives 12.9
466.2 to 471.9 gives 12.2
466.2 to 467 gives 12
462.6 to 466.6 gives 12.3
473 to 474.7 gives 13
